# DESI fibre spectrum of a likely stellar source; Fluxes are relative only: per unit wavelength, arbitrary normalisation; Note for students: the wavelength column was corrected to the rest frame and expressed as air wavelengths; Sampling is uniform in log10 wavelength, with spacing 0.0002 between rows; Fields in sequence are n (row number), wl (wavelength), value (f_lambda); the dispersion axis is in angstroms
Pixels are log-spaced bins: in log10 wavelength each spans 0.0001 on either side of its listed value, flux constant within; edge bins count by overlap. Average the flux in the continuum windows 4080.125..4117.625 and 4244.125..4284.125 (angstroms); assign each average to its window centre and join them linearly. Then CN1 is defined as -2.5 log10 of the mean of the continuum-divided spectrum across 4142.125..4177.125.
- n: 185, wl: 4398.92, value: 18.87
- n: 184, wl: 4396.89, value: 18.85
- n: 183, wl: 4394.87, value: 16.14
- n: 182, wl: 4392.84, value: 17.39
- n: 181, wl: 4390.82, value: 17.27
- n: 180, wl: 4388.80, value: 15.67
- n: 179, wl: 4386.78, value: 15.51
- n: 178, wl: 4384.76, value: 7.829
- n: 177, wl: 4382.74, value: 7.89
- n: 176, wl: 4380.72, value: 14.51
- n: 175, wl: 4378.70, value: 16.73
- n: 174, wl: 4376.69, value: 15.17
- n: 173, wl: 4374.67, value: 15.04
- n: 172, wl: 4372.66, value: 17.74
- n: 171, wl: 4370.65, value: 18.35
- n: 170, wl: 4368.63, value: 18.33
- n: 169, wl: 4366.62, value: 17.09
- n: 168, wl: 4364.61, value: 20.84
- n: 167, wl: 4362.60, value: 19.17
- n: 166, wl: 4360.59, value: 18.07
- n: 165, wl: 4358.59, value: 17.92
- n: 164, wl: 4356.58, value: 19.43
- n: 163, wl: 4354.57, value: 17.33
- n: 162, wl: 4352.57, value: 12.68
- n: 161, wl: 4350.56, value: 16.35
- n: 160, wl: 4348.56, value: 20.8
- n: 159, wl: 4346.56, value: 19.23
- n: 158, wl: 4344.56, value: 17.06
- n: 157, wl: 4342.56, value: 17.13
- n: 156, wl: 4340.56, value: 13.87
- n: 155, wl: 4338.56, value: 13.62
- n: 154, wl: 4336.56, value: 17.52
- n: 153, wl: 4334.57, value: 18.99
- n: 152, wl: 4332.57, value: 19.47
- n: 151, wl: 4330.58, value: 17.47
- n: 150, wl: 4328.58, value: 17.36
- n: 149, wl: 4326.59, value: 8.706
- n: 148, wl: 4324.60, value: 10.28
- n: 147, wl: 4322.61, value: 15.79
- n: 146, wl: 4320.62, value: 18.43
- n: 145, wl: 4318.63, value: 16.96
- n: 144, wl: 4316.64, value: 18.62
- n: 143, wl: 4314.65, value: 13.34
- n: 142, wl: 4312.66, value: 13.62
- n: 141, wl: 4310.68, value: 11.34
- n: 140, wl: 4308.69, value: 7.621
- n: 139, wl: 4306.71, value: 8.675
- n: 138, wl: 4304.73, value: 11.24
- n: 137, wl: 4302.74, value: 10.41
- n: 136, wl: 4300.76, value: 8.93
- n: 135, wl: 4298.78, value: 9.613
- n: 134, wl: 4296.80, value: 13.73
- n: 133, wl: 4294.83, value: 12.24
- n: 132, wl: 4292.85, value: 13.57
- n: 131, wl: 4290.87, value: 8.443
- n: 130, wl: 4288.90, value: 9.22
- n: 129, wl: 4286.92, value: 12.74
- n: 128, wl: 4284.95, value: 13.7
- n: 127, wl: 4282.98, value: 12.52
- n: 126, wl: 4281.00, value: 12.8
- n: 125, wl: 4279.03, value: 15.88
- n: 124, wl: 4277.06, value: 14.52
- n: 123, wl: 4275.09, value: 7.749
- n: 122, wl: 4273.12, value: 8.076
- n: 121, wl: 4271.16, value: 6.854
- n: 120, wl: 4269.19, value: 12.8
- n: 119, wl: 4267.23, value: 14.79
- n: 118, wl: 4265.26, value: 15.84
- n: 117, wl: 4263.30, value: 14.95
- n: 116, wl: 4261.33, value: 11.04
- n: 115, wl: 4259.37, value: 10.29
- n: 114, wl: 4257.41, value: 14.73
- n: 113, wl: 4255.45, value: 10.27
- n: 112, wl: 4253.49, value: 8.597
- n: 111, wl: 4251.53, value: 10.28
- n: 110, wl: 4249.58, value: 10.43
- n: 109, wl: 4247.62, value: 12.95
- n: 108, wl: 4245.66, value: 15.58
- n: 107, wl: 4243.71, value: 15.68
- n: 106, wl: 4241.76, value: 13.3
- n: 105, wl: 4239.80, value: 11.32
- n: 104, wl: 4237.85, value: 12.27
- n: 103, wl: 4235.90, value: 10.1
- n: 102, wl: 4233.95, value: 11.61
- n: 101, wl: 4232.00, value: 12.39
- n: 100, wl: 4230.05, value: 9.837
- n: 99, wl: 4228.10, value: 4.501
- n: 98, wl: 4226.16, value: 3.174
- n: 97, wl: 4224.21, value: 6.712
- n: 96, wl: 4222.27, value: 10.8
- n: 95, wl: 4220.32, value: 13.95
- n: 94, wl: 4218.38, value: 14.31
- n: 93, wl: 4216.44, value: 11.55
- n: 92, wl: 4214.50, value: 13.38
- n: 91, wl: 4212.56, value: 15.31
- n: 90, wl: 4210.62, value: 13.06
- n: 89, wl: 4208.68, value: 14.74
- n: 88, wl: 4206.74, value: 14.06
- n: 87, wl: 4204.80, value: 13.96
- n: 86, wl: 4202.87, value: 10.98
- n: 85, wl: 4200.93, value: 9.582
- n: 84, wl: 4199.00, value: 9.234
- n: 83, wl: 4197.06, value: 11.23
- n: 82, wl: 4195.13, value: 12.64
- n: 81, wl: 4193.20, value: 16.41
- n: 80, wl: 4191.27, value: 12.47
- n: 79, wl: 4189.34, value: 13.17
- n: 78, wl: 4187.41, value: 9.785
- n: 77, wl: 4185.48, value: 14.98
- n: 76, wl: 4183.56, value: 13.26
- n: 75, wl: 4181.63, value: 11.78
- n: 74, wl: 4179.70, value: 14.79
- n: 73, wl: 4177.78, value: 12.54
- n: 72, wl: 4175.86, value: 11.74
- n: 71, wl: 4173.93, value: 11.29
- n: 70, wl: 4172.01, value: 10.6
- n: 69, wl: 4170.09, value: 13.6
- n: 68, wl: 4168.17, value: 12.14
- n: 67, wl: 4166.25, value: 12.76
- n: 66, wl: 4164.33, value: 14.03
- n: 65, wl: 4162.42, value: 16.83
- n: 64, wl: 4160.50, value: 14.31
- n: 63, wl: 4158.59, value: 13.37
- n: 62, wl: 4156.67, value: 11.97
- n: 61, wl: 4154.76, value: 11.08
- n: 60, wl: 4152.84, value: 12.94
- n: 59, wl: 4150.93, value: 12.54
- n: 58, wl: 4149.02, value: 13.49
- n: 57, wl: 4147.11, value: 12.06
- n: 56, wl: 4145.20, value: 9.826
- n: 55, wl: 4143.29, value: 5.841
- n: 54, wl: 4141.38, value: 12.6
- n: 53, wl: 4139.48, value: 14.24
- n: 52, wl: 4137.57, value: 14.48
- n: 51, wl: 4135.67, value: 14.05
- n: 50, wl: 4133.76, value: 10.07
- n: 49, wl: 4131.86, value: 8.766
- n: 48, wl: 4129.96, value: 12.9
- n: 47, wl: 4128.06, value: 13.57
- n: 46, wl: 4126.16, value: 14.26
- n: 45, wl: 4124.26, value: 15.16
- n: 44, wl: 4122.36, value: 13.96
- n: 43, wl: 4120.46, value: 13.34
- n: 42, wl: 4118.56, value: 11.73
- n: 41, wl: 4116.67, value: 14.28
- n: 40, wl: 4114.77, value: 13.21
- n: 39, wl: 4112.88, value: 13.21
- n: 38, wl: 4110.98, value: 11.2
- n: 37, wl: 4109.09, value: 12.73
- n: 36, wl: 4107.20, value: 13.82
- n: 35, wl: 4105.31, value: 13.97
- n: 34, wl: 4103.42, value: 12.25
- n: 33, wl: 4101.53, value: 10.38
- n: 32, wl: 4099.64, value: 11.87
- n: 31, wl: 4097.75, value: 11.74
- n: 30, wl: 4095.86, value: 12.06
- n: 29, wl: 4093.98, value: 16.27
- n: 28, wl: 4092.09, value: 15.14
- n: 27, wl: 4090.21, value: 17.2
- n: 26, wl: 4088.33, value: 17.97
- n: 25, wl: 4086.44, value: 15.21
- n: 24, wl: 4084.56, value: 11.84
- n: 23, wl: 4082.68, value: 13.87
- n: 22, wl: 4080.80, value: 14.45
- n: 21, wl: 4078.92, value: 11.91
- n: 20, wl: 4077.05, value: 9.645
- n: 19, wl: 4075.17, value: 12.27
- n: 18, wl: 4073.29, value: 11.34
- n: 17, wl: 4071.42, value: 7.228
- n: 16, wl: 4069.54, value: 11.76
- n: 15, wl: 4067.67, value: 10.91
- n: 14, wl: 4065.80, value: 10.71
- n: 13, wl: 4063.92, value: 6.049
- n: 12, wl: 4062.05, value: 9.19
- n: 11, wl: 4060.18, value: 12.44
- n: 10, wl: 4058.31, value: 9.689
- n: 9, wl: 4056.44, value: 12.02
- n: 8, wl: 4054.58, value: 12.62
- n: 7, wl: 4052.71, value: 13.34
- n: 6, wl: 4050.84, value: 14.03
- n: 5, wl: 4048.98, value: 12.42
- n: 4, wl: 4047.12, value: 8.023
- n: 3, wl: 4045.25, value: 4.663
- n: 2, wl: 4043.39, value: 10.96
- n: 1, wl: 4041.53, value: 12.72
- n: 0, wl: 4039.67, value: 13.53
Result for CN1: 0.07 mag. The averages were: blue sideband 13.6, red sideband 12.1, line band 12.3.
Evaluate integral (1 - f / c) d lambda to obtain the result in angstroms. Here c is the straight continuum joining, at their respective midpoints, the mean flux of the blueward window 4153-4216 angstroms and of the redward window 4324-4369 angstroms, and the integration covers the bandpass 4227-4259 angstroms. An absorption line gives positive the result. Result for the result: 6.47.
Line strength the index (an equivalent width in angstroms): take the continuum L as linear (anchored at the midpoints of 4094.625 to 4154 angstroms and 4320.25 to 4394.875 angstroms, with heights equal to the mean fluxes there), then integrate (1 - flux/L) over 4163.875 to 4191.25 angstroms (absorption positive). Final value 1.6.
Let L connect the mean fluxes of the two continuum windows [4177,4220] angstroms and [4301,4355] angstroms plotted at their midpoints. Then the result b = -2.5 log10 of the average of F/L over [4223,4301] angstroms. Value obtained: 0.215 mag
